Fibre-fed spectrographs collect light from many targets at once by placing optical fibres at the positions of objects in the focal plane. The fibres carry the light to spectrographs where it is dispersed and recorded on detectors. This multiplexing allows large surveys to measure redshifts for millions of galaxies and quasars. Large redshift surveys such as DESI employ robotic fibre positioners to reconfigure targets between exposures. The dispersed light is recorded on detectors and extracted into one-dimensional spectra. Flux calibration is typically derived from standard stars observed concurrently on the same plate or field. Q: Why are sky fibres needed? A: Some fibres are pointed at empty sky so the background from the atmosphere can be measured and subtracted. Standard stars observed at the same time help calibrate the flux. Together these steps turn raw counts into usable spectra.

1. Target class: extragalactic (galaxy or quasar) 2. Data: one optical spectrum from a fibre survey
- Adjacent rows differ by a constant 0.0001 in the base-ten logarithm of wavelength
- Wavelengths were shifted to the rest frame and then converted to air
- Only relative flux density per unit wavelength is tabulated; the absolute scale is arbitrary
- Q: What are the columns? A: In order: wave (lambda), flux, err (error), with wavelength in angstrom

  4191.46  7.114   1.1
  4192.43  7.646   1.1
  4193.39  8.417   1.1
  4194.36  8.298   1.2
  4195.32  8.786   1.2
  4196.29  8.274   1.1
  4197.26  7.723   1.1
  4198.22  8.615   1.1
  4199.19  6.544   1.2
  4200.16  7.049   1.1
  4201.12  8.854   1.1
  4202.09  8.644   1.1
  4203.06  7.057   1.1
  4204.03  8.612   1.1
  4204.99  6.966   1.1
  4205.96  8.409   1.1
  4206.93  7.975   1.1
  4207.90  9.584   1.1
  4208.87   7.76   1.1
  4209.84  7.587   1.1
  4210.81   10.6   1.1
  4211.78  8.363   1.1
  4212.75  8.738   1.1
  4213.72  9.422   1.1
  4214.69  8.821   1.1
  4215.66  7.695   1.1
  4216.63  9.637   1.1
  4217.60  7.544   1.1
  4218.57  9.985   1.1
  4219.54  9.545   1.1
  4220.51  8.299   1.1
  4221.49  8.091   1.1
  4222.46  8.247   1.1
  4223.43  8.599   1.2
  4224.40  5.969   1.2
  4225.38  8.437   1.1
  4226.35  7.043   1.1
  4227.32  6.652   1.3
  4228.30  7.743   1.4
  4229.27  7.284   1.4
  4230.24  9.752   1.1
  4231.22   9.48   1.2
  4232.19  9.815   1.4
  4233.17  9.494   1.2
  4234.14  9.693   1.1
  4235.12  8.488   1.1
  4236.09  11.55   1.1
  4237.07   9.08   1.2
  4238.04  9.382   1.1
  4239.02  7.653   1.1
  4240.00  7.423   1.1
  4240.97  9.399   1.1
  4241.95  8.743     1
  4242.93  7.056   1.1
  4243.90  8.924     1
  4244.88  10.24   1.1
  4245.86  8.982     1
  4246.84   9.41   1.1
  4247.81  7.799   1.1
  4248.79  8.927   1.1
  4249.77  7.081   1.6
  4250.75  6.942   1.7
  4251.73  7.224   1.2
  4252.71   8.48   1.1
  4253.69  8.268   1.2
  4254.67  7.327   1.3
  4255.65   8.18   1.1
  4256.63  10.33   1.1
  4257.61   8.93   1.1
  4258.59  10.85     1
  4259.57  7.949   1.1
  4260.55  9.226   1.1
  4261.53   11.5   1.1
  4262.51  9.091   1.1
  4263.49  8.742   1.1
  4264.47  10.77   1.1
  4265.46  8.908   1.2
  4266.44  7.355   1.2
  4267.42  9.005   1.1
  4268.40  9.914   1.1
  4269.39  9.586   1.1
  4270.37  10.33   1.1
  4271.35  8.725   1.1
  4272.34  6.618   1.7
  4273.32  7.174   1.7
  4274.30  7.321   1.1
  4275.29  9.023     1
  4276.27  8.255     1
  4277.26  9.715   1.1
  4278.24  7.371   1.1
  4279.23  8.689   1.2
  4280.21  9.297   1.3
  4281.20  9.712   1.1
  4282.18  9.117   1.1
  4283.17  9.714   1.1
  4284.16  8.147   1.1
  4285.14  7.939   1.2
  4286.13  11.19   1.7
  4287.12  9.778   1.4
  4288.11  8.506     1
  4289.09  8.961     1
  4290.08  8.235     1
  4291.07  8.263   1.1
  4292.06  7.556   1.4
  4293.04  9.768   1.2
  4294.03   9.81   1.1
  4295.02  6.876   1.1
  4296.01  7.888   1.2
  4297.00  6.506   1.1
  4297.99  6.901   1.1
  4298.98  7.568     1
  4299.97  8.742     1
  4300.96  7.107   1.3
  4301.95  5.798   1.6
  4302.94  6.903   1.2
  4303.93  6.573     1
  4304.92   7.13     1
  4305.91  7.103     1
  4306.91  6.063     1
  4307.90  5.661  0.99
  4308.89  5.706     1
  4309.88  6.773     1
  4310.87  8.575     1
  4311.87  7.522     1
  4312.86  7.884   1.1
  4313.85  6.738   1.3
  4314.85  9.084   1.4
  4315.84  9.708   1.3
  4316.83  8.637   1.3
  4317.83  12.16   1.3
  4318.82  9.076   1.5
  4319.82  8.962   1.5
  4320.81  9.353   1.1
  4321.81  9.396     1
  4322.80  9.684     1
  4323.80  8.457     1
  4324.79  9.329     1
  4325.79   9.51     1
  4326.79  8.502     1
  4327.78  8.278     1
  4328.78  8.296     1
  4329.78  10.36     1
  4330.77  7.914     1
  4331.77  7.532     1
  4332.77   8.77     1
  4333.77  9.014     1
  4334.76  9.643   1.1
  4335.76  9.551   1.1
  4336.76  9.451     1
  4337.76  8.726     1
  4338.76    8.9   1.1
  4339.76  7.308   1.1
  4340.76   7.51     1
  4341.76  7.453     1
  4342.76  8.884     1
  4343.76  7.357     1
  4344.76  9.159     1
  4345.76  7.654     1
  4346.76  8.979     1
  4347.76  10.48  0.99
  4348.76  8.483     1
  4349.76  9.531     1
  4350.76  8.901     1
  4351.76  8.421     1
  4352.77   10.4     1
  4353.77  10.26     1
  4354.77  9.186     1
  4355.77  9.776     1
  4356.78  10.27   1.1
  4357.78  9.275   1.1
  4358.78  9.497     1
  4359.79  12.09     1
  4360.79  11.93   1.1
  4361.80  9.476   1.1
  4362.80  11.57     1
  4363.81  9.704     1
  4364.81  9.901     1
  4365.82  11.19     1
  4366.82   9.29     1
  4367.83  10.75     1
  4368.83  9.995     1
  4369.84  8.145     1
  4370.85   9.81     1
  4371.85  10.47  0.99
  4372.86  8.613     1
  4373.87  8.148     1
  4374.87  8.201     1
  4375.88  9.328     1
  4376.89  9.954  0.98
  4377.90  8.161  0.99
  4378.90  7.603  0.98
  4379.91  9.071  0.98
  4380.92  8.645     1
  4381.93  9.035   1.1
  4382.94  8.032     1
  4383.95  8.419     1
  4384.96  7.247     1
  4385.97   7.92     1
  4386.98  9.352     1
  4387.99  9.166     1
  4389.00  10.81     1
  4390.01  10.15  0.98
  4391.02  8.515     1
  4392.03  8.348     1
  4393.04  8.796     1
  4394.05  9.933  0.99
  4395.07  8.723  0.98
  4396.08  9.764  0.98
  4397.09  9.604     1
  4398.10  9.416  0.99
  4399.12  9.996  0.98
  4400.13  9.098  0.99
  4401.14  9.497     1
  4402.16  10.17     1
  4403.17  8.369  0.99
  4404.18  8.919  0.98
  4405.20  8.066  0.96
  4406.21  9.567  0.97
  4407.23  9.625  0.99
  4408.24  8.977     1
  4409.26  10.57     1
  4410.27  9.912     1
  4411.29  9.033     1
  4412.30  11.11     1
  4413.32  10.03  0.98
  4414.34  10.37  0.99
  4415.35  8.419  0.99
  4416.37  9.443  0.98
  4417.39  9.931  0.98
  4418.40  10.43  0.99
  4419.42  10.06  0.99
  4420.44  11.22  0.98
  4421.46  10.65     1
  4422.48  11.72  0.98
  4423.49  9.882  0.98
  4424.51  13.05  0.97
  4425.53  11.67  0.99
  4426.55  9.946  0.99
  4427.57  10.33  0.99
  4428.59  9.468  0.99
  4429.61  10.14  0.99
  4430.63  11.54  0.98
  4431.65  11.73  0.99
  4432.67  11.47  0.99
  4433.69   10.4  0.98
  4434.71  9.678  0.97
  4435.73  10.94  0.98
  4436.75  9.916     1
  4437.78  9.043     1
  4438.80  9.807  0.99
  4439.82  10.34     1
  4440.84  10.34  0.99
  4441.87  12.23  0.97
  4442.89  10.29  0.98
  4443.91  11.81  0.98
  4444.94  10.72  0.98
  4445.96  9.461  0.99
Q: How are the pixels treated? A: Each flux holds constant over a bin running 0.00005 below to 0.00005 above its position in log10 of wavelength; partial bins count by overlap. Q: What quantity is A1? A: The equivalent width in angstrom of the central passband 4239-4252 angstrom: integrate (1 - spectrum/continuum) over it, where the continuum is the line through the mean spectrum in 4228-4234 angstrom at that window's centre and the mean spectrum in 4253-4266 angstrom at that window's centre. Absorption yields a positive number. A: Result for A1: 1.2 angstrom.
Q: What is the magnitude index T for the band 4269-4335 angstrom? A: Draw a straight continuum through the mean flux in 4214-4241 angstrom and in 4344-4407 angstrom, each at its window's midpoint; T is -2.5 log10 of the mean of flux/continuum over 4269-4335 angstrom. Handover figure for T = 0.08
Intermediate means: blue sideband 8.59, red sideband 9.33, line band 8.36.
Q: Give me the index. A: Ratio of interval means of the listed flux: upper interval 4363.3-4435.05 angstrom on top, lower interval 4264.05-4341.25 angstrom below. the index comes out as 1.14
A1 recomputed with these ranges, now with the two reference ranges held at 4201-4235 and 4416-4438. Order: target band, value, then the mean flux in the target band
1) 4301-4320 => 3.6 angstrom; 7.65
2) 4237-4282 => 0.9 angstrom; 8.72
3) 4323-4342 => 1.9 angstrom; 8.69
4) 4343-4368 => 0.4 angstrom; 9.72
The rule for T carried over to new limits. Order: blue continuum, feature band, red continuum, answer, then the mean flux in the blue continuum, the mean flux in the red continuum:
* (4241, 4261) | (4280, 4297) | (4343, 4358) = 0.00 mag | 8.56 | 9.21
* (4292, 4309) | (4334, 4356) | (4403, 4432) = -0.07 mag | 7.23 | 10.2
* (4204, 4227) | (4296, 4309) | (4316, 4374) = 0.30 mag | 8.4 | 9.31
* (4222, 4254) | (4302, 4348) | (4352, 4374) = 0.14 mag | 8.46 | 10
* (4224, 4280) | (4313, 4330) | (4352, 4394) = 0.00 mag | 8.66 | 9.42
